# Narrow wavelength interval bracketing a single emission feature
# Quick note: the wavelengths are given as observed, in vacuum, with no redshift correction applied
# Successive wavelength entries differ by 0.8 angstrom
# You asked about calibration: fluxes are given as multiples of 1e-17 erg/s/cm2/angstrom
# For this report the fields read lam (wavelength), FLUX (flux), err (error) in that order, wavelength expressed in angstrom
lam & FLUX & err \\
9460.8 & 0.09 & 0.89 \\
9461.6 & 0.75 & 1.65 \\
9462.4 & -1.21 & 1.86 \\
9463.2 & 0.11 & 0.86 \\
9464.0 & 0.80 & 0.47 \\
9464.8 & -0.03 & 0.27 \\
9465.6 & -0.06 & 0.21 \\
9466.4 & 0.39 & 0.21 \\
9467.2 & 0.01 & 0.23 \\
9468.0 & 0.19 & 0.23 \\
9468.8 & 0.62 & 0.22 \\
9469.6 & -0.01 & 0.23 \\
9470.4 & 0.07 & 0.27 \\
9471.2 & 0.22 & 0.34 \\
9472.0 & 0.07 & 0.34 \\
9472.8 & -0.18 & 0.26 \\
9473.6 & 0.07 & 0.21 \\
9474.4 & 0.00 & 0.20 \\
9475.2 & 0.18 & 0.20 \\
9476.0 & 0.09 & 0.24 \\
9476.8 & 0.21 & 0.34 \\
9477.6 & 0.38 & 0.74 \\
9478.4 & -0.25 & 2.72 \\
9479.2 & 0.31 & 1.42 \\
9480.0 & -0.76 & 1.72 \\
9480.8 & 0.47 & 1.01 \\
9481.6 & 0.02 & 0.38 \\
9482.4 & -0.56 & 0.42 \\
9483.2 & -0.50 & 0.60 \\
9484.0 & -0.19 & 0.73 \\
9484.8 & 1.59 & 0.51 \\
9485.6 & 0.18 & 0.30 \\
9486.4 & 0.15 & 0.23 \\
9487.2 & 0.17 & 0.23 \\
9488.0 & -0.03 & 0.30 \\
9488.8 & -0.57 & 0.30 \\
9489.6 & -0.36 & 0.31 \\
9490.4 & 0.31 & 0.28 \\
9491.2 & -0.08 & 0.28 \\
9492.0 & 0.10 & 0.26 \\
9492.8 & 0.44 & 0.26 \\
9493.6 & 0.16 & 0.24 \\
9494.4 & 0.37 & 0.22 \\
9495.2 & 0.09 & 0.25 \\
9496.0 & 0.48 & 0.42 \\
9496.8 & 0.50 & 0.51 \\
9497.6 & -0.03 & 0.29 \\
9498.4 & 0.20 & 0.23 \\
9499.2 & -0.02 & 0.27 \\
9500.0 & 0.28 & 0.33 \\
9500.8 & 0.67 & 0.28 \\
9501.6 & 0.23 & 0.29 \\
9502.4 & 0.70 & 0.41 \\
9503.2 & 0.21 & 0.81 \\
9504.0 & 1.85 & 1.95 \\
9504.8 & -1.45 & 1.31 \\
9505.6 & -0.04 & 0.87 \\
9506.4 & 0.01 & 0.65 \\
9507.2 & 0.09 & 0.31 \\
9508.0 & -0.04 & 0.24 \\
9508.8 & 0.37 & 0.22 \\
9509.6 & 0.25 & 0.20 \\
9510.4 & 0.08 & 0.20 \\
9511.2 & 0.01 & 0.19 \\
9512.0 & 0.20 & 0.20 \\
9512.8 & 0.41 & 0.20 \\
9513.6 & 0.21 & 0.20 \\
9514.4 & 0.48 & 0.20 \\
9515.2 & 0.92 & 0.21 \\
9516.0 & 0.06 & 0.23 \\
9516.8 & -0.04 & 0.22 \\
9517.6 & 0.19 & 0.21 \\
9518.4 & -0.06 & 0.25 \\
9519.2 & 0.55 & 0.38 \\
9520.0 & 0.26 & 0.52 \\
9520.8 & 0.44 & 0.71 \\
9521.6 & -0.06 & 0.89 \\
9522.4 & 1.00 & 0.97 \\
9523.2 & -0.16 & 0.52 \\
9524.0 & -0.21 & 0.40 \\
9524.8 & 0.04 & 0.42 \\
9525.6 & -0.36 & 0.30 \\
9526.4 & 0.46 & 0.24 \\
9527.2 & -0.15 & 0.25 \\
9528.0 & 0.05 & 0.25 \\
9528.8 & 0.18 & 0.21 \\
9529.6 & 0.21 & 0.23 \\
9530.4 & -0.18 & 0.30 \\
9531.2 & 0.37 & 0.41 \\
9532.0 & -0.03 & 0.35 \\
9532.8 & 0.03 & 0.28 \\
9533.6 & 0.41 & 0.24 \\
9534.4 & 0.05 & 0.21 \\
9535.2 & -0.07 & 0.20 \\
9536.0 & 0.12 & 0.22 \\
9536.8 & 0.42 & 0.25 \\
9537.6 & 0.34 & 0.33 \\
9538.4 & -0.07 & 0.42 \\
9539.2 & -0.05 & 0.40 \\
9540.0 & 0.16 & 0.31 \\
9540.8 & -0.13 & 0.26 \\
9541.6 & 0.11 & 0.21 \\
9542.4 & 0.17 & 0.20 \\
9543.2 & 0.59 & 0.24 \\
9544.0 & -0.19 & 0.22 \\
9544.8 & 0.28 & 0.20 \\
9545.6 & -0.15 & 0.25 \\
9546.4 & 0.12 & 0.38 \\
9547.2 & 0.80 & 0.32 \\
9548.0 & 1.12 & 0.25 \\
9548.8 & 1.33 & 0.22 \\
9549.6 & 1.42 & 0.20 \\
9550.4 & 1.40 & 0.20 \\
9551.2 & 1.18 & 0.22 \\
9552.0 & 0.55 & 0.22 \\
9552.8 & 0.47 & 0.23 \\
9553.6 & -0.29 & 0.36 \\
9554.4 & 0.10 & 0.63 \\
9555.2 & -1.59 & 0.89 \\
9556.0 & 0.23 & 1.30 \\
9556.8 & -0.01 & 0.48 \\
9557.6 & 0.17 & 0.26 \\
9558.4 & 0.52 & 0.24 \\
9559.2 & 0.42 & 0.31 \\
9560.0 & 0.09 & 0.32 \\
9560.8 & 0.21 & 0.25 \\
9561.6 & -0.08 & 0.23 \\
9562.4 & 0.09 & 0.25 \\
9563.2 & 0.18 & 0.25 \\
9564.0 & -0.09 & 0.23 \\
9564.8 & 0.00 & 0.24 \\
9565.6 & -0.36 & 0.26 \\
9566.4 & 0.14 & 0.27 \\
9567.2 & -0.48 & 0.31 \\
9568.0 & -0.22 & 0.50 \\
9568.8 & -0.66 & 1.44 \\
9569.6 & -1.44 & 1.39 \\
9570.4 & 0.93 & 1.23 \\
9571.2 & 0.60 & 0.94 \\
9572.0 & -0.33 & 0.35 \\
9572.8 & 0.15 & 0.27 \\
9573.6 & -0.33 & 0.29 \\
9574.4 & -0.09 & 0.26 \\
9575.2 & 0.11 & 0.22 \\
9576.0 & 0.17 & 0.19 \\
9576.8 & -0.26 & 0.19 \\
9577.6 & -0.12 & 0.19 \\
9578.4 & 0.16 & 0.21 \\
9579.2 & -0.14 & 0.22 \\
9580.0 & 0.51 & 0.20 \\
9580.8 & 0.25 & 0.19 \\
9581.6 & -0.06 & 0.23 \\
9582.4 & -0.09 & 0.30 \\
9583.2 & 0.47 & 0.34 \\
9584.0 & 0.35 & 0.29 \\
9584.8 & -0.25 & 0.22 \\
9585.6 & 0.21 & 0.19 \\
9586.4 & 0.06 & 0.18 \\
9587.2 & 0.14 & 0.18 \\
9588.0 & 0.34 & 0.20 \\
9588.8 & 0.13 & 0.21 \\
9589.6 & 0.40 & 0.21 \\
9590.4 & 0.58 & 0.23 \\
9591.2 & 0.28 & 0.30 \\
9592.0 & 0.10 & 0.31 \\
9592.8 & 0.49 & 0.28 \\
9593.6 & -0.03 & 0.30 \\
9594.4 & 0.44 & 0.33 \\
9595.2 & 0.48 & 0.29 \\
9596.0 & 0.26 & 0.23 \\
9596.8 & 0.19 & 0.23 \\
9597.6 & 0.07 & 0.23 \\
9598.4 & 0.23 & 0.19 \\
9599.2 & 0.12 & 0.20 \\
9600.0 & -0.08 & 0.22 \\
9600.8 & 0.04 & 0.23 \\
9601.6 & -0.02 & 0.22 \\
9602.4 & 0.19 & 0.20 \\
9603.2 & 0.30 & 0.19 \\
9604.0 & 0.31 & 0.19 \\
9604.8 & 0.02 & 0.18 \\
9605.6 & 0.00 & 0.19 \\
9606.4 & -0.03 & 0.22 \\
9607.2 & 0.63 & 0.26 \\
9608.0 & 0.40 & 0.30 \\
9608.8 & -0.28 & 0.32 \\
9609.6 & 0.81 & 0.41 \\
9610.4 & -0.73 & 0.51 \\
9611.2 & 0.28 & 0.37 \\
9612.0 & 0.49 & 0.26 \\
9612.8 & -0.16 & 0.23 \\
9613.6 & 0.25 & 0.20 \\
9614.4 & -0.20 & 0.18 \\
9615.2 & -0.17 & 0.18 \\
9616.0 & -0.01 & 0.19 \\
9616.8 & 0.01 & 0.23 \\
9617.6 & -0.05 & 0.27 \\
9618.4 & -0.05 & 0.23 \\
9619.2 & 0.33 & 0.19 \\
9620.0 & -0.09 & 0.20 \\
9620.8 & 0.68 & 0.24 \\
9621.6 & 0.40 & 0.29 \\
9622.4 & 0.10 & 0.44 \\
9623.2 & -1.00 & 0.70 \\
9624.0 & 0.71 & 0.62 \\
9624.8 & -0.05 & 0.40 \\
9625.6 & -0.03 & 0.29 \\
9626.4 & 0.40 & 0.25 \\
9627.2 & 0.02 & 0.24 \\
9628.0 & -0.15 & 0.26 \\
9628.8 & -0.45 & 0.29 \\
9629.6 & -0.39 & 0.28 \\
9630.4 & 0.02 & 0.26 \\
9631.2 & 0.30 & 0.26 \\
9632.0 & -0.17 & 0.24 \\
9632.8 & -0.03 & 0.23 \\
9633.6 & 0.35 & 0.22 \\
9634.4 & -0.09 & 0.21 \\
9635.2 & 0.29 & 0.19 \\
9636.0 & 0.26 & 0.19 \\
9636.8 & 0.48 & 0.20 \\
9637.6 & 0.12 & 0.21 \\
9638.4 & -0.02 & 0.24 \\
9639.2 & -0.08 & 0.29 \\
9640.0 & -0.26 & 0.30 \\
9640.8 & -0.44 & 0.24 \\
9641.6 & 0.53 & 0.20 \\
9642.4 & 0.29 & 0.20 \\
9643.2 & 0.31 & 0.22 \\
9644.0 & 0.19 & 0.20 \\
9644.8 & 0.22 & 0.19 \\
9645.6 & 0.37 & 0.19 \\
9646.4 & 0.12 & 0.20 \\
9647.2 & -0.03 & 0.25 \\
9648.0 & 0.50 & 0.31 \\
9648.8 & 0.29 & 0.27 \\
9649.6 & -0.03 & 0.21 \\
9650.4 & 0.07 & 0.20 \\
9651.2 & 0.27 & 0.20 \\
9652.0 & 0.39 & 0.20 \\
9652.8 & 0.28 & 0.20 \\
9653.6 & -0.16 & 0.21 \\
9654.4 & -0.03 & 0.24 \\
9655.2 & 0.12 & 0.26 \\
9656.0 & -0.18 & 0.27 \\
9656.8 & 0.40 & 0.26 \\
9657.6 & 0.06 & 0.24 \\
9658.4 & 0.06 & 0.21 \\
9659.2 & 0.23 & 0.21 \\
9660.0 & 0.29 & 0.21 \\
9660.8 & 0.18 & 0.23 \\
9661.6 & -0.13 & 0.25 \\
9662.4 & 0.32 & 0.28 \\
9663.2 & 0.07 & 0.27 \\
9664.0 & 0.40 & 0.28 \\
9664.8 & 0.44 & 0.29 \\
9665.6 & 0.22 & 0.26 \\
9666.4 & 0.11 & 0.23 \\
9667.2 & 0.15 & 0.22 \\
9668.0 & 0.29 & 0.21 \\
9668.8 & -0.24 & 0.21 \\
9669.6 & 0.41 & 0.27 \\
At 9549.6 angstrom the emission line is H-beta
